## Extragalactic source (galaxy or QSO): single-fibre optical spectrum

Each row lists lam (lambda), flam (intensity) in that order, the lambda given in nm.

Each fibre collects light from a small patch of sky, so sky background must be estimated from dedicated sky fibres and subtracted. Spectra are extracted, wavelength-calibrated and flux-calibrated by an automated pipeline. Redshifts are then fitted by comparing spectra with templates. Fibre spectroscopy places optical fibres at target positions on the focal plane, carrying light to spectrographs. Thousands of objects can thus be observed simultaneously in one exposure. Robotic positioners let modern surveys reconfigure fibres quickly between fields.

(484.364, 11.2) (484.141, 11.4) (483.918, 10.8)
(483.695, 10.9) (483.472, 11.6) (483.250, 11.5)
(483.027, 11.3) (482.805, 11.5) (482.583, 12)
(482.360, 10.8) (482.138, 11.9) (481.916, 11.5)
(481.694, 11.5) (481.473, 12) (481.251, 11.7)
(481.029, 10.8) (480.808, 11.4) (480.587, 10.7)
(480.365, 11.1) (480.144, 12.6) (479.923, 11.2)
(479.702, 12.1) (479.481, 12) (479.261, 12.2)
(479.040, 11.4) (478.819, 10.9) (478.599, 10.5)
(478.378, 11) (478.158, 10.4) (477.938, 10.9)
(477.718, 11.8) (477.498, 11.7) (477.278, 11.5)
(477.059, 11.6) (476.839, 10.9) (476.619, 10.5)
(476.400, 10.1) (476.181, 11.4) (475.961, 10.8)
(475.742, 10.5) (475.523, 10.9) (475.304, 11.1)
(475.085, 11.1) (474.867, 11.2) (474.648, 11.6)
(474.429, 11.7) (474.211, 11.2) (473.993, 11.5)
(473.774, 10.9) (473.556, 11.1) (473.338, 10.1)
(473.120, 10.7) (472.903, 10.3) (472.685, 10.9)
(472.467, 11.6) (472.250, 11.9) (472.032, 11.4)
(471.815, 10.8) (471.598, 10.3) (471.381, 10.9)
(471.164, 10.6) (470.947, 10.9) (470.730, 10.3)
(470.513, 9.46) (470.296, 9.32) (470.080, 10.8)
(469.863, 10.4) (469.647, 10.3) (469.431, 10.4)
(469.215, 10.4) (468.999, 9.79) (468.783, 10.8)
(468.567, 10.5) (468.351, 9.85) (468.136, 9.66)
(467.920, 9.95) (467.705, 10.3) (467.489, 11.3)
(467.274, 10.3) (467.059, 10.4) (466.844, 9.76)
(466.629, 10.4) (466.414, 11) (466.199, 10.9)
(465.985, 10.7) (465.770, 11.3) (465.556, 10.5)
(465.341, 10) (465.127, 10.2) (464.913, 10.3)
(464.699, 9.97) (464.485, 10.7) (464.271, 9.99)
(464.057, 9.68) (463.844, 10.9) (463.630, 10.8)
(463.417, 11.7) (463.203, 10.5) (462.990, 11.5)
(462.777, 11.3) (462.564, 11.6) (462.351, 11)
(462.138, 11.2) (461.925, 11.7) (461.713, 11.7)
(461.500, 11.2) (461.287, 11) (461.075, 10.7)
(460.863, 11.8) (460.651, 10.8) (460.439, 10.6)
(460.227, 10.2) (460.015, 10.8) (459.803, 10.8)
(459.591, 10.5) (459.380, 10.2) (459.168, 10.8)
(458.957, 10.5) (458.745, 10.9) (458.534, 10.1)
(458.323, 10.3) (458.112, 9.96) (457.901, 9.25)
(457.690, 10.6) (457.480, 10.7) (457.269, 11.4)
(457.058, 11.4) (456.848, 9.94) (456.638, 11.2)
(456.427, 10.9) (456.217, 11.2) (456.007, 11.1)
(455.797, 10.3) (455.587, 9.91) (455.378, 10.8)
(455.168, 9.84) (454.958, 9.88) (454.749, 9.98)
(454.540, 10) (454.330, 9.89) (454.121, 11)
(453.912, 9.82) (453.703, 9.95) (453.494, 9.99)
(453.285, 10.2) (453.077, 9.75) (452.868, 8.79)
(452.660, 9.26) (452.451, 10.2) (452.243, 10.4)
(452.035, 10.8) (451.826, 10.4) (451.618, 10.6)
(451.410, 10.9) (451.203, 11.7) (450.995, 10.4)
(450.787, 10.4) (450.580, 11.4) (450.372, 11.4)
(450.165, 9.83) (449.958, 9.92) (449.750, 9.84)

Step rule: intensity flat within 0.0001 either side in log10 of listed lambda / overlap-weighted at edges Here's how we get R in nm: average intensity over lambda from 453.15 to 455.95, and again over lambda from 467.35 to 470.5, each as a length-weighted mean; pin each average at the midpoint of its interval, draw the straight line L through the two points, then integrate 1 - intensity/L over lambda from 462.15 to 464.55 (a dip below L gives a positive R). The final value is -0.16 nm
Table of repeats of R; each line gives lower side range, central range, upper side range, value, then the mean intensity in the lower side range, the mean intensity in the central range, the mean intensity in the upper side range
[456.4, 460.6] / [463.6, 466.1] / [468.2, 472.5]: 0.03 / 10.5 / 10.4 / 10.5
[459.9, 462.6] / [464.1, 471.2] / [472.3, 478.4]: 0.47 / 11.1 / 10.3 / 11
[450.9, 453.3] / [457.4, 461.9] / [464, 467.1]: -0.13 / 10.3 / 10.7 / 10.4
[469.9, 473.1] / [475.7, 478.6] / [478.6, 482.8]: 0.05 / 10.7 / 11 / 11.5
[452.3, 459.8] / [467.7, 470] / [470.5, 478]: 0.12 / 10.3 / 10.2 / 11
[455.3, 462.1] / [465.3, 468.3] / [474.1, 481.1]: 0.13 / 10.7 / 10.5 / 11.2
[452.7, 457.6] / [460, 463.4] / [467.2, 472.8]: -0.23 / 10.3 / 11.1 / 10.5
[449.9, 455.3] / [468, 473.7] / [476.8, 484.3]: 0.25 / 10.3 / 10.5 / 11.4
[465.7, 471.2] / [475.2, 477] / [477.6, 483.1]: 0.04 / 10.4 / 10.8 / 11.4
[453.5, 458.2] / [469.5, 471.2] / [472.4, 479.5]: 0.10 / 10.4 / 10.2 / 11.1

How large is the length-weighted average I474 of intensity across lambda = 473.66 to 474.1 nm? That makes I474 11.2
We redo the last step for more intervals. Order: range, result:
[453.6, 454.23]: 10.3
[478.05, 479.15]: 10.8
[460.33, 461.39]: 11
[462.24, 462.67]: 11.3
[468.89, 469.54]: 10.2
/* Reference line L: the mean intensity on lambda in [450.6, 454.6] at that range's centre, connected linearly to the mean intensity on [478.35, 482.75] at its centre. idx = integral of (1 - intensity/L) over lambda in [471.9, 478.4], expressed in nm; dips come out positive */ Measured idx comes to 0.09 nm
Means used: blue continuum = 10.3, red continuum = 11.5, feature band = 11.1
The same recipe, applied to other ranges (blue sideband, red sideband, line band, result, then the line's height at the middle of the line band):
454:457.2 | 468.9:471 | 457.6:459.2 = 0.02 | 10.4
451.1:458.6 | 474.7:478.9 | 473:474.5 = -0.01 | 10.9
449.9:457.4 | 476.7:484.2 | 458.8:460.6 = 0.01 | 10.6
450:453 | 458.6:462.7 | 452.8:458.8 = 0.20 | 10.7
